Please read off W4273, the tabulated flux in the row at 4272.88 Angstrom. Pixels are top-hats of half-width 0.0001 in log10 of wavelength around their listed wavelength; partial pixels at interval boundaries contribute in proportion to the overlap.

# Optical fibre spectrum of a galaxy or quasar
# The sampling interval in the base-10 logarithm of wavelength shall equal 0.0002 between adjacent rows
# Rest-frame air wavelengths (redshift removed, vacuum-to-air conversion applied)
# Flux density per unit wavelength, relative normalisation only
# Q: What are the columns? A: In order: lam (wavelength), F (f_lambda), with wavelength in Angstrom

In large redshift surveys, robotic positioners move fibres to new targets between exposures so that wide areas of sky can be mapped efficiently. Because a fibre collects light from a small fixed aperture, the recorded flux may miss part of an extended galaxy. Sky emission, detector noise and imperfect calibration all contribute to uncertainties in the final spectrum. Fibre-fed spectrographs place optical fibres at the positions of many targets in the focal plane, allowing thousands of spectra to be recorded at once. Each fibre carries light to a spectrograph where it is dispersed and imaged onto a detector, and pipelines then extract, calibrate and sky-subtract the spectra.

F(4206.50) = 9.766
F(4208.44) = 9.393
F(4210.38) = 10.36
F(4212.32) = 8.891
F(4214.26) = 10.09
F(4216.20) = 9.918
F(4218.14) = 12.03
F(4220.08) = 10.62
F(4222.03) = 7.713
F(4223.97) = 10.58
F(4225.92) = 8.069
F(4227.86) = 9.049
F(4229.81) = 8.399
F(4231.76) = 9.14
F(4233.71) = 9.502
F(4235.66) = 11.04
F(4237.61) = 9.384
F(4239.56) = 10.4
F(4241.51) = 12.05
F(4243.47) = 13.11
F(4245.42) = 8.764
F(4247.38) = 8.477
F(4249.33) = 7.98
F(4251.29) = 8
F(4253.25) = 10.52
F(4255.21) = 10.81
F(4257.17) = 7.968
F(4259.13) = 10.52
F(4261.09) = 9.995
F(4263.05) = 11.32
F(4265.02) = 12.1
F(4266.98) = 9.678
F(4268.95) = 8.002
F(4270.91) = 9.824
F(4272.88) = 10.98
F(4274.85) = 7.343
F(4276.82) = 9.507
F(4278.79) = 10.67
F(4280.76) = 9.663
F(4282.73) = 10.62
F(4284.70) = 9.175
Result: 10.98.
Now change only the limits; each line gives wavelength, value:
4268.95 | 8.002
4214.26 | 10.09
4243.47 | 13.11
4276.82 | 9.507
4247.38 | 8.477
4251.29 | 8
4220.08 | 10.62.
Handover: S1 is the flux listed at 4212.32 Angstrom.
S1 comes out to 8.891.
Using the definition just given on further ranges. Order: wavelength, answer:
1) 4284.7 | 9.175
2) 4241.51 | 12.05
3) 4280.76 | 9.663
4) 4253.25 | 10.52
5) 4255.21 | 10.81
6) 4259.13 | 10.52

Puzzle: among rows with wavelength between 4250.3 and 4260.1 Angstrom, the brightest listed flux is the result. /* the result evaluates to 10.81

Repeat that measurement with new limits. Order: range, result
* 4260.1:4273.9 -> 12.1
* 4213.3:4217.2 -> 10.09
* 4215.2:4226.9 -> 12.03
